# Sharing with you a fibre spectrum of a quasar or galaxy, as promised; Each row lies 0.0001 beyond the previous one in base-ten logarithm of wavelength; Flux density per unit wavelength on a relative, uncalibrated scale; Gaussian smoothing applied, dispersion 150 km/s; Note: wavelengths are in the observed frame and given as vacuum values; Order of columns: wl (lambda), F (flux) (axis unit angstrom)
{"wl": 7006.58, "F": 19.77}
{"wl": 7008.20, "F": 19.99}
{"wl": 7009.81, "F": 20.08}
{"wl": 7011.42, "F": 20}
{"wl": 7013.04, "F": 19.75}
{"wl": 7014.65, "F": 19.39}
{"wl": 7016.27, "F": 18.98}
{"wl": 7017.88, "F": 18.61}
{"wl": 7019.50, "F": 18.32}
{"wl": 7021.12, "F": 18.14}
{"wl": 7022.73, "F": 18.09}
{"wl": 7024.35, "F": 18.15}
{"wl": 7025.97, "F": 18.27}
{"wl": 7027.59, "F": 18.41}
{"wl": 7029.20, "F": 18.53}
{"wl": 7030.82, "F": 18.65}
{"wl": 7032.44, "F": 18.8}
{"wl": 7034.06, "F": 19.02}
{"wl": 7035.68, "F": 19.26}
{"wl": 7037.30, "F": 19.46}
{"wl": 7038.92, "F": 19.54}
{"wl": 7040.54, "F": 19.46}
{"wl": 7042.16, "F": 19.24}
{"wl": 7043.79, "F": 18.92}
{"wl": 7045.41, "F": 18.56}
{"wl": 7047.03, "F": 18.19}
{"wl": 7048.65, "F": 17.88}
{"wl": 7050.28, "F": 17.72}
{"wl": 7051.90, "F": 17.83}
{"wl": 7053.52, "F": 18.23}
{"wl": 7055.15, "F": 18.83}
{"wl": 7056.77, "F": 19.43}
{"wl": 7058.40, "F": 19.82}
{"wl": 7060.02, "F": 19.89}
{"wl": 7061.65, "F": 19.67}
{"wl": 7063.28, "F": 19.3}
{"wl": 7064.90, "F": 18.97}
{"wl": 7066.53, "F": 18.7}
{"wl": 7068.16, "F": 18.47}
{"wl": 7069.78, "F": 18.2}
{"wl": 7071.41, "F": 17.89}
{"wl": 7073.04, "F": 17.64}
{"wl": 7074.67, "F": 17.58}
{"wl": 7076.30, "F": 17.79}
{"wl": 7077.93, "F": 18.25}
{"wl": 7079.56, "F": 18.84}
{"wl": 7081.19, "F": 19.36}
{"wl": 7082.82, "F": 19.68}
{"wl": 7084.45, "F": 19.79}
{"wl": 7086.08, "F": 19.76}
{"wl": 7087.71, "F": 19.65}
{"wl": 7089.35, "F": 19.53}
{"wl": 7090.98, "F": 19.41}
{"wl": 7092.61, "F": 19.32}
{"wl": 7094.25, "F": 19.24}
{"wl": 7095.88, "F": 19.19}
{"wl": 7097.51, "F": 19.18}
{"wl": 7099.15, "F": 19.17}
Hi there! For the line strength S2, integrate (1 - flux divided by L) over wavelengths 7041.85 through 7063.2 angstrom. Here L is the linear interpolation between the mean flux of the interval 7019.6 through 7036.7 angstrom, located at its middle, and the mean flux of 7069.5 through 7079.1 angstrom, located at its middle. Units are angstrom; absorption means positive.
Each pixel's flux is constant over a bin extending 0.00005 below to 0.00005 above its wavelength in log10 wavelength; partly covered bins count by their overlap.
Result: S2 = -0.7 angstrom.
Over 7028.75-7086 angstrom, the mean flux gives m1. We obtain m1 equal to 18.8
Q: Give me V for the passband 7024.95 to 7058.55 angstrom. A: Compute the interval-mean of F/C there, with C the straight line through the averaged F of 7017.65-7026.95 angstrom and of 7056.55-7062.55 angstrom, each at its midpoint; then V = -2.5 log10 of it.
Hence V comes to 0.01 mag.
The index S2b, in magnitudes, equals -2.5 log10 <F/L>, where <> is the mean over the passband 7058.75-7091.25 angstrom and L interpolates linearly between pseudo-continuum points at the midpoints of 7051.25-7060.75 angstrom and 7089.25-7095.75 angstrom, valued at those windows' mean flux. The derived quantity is 0.02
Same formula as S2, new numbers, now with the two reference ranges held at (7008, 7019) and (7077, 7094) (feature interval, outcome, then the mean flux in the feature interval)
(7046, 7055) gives 0.63 angstrom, 18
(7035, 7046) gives 0.12 angstrom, 19.2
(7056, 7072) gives 0.28 angstrom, 19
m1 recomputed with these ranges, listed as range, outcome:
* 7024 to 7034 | 18.5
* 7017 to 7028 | 18.3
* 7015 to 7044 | 18.8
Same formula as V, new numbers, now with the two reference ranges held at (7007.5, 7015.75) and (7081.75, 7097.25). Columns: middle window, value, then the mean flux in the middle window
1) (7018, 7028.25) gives 0.088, 18.2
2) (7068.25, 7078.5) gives 0.095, 17.9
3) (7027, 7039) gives 0.044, 18.9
